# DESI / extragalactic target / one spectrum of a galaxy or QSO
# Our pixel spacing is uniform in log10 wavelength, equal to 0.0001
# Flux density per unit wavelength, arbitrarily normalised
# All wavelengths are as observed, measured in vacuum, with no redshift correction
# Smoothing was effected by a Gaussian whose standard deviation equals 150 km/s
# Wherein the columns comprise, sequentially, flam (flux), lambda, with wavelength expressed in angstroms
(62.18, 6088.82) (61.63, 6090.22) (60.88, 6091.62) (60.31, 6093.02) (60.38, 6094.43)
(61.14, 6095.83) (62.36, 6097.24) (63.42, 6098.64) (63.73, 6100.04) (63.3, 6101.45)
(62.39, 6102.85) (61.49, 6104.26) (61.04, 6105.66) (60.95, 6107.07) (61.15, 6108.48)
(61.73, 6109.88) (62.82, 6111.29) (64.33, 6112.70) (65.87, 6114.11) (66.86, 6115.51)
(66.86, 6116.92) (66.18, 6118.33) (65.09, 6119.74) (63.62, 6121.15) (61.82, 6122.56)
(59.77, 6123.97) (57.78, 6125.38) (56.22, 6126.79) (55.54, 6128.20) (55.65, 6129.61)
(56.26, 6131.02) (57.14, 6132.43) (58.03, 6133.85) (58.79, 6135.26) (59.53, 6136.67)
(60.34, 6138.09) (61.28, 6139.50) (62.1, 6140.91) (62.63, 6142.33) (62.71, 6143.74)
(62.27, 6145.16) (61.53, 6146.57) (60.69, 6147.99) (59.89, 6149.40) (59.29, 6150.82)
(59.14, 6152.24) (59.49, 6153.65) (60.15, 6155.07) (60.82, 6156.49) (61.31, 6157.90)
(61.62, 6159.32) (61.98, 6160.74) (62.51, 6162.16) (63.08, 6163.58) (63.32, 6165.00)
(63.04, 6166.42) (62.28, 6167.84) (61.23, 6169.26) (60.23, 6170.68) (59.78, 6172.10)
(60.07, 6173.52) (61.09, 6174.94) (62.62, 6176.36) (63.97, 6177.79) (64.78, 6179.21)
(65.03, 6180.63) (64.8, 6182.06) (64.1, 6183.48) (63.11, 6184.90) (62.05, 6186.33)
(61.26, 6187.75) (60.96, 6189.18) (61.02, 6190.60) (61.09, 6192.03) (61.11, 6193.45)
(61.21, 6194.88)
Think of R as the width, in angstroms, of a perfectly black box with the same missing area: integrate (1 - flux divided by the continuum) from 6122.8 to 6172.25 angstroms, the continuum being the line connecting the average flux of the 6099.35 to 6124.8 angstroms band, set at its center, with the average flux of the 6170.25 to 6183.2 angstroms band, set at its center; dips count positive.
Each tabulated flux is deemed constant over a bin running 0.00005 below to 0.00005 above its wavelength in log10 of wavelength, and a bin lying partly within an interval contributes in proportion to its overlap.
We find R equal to 2.1 angstroms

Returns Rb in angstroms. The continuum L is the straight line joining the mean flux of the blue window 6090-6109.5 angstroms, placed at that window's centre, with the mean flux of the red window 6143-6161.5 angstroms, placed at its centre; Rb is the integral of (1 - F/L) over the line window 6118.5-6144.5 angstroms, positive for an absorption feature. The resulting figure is 0.6 angstroms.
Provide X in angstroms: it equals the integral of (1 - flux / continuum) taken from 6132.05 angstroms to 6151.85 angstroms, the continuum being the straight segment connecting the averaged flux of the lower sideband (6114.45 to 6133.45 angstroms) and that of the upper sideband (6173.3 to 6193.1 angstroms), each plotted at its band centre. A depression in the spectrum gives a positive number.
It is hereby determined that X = 0.3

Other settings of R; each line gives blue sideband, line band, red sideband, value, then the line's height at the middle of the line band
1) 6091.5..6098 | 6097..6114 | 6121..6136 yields -0.7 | 60.1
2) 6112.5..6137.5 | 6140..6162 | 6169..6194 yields 0.1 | 61.4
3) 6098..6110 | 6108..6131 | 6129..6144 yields -0.3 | 60.9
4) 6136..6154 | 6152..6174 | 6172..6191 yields 0.1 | 61.7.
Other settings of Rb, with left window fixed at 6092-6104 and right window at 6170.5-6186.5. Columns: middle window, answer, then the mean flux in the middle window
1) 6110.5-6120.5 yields -0.51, 65.4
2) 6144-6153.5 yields 0.30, 60.5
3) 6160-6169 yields 0.00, 62.6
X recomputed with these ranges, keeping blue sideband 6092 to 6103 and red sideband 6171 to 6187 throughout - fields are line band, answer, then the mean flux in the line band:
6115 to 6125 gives -0.28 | 64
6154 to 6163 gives 0.18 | 61.3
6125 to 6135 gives 0.91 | 56.7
